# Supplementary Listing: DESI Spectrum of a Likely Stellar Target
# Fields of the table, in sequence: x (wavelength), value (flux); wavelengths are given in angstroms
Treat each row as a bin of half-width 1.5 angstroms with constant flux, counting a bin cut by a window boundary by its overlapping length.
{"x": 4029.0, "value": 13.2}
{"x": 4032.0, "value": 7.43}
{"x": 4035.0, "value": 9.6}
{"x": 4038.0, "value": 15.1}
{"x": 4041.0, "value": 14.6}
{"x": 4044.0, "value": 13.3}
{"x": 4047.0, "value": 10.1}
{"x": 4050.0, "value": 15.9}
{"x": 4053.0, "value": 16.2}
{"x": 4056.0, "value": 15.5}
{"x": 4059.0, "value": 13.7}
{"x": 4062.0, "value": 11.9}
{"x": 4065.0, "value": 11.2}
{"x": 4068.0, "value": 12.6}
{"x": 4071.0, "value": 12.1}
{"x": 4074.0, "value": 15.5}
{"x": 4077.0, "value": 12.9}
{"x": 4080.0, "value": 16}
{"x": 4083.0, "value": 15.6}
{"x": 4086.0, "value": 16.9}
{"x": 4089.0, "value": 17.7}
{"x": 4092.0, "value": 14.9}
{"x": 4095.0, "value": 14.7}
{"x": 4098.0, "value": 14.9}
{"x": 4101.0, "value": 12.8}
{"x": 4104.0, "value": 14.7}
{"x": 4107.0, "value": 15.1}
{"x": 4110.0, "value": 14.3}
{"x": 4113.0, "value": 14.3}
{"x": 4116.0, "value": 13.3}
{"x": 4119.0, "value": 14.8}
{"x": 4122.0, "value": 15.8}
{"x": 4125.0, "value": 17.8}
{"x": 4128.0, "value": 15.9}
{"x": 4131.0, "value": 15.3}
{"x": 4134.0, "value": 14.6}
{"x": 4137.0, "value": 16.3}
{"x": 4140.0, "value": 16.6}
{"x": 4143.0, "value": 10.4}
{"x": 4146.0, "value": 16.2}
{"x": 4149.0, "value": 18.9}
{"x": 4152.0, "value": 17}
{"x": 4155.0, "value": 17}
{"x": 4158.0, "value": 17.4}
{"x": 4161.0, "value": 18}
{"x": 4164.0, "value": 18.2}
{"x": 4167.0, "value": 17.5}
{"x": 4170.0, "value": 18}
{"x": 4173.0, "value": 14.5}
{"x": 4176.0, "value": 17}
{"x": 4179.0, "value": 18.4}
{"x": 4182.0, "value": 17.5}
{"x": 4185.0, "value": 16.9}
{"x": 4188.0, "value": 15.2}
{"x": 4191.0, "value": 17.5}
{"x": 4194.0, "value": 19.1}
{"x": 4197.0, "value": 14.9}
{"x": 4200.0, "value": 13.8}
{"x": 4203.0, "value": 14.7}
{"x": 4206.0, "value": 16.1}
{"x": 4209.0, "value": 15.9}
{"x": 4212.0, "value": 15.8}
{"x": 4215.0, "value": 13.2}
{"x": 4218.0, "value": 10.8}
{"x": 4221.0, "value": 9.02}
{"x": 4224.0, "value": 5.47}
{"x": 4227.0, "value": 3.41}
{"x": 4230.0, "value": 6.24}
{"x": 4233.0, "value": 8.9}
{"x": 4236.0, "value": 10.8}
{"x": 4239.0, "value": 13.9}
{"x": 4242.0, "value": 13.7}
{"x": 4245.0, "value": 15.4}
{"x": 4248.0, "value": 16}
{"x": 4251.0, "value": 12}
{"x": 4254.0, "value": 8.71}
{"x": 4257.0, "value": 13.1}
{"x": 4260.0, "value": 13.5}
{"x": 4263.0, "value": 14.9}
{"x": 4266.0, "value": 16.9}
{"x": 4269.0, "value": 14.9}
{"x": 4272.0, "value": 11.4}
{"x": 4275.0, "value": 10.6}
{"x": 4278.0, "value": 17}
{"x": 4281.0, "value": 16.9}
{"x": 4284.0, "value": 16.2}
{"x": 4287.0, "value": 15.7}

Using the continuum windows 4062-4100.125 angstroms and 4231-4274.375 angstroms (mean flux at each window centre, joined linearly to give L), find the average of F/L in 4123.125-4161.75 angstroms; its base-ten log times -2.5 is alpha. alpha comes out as -0.17 mag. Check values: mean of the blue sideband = 14.4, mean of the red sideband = 13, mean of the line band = 16.2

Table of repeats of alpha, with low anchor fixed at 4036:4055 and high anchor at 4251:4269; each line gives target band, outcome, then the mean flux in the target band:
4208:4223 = 0.08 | 12.6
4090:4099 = -0.08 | 15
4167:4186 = -0.24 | 17.1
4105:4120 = -0.04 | 14.4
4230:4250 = 0.08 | 12.6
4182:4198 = -0.23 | 16.9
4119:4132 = -0.16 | 16.1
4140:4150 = -0.11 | 15.2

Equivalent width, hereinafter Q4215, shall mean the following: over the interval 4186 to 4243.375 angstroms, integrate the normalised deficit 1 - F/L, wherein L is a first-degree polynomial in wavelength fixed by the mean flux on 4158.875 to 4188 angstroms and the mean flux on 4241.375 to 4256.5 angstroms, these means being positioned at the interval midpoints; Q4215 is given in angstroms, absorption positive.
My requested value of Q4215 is 9.61 angstroms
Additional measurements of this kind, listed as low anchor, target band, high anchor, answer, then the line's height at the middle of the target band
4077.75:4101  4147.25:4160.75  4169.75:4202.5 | -1.2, 16.2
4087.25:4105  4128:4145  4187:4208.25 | 0.6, 15.4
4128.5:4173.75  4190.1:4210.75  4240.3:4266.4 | -1.2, 15.1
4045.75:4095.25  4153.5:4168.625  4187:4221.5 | -3.1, 14.7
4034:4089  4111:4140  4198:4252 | -4.9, 13.2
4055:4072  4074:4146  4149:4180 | -1.2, 14.9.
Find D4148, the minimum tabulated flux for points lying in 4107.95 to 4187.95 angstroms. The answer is 10.4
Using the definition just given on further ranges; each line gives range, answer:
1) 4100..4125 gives 12.8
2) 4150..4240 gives 3.41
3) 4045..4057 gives 10.1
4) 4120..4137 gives 14.6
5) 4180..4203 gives 13.8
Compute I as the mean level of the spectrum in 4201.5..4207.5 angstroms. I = 15.4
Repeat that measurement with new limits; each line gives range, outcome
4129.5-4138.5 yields 15.4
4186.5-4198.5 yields 16.7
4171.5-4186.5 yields 16.9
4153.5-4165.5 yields 17.6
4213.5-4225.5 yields 9.62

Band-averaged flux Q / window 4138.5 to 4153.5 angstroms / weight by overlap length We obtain 15.8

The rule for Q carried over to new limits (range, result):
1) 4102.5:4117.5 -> 14.3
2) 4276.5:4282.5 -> 16.9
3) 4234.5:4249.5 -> 14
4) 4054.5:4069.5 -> 13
